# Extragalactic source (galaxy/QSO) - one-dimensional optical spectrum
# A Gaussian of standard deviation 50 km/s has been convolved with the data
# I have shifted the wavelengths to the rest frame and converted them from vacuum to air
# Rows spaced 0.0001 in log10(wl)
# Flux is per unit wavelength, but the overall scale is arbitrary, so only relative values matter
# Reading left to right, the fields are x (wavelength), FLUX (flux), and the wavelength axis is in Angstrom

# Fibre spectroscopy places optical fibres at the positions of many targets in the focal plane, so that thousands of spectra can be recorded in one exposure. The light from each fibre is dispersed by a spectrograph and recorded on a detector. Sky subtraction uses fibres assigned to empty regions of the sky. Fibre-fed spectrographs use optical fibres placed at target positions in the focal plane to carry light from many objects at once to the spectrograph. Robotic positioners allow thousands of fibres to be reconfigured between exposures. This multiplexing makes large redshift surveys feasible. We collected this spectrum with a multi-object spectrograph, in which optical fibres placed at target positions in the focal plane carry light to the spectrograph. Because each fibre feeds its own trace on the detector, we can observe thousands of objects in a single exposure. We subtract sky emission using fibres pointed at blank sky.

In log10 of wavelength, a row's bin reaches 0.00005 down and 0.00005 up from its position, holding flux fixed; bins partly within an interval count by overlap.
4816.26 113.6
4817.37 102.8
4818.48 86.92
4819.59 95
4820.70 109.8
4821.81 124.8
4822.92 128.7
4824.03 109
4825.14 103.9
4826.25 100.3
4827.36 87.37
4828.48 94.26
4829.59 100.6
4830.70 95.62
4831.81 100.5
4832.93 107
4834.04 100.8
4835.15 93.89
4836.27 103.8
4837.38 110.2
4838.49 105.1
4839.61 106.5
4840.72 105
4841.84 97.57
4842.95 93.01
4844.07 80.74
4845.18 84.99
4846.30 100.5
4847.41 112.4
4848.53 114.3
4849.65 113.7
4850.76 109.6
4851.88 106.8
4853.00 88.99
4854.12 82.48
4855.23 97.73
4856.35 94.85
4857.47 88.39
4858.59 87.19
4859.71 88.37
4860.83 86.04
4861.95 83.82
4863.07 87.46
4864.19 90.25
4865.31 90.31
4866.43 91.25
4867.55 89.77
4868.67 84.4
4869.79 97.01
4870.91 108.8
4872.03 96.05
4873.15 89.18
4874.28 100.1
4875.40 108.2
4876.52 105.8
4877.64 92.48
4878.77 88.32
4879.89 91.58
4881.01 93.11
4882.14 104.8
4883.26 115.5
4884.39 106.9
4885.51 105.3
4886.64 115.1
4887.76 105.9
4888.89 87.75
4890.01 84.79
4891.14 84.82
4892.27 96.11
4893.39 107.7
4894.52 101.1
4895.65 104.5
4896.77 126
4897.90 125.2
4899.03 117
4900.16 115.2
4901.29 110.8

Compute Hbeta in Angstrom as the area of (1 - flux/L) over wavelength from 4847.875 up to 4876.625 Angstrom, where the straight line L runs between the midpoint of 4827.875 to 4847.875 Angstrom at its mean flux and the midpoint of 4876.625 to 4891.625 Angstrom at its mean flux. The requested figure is 1.06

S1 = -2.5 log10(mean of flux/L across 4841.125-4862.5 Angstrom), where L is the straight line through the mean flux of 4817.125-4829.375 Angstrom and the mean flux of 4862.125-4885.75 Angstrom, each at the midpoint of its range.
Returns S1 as 0.05 mag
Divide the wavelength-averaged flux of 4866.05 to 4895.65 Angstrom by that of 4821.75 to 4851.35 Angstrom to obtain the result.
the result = 0.96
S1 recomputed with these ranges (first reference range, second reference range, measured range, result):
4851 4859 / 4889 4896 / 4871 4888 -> -0.07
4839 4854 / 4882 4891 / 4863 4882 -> 0.08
